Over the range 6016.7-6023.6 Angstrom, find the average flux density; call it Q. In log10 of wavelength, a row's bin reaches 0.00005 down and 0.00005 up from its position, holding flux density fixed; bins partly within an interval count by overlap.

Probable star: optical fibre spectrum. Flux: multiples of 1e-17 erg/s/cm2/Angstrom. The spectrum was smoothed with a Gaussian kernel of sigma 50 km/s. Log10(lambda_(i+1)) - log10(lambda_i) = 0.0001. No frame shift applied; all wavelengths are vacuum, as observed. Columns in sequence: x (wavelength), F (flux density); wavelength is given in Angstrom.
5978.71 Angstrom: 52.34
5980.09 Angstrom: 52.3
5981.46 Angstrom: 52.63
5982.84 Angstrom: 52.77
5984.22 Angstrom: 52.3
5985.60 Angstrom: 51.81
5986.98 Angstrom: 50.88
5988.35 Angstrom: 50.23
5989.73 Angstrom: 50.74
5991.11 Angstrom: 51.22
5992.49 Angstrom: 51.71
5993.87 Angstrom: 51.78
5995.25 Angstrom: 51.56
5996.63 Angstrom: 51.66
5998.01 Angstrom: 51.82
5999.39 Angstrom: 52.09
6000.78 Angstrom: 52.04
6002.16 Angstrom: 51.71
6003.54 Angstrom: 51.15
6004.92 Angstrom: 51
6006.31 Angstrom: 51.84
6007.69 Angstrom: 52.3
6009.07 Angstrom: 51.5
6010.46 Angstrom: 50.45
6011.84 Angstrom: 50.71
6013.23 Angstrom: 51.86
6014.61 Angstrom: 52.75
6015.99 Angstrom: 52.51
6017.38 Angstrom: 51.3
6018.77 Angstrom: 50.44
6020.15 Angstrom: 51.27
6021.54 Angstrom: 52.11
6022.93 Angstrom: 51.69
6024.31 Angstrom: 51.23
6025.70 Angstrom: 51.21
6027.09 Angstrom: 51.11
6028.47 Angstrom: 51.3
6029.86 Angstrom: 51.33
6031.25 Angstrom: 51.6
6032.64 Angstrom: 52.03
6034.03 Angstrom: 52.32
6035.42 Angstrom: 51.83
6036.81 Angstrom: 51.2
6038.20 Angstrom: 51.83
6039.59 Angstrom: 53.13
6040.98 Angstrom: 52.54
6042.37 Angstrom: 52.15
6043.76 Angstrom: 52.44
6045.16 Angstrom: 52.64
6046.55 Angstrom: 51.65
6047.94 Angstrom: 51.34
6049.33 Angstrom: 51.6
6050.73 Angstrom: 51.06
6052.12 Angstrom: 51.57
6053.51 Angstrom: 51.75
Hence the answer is 51.3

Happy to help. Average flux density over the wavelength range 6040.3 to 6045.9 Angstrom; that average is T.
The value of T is 52.4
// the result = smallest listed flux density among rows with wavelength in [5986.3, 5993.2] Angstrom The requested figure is 50.23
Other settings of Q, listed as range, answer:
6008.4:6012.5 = 50.9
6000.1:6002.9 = 51.9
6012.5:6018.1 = 52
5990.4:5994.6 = 51.6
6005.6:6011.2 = 51.5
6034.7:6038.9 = 51.6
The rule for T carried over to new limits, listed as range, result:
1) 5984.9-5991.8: 51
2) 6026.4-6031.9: 51.4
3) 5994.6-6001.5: 51.8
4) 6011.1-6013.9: 51.2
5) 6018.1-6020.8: 51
